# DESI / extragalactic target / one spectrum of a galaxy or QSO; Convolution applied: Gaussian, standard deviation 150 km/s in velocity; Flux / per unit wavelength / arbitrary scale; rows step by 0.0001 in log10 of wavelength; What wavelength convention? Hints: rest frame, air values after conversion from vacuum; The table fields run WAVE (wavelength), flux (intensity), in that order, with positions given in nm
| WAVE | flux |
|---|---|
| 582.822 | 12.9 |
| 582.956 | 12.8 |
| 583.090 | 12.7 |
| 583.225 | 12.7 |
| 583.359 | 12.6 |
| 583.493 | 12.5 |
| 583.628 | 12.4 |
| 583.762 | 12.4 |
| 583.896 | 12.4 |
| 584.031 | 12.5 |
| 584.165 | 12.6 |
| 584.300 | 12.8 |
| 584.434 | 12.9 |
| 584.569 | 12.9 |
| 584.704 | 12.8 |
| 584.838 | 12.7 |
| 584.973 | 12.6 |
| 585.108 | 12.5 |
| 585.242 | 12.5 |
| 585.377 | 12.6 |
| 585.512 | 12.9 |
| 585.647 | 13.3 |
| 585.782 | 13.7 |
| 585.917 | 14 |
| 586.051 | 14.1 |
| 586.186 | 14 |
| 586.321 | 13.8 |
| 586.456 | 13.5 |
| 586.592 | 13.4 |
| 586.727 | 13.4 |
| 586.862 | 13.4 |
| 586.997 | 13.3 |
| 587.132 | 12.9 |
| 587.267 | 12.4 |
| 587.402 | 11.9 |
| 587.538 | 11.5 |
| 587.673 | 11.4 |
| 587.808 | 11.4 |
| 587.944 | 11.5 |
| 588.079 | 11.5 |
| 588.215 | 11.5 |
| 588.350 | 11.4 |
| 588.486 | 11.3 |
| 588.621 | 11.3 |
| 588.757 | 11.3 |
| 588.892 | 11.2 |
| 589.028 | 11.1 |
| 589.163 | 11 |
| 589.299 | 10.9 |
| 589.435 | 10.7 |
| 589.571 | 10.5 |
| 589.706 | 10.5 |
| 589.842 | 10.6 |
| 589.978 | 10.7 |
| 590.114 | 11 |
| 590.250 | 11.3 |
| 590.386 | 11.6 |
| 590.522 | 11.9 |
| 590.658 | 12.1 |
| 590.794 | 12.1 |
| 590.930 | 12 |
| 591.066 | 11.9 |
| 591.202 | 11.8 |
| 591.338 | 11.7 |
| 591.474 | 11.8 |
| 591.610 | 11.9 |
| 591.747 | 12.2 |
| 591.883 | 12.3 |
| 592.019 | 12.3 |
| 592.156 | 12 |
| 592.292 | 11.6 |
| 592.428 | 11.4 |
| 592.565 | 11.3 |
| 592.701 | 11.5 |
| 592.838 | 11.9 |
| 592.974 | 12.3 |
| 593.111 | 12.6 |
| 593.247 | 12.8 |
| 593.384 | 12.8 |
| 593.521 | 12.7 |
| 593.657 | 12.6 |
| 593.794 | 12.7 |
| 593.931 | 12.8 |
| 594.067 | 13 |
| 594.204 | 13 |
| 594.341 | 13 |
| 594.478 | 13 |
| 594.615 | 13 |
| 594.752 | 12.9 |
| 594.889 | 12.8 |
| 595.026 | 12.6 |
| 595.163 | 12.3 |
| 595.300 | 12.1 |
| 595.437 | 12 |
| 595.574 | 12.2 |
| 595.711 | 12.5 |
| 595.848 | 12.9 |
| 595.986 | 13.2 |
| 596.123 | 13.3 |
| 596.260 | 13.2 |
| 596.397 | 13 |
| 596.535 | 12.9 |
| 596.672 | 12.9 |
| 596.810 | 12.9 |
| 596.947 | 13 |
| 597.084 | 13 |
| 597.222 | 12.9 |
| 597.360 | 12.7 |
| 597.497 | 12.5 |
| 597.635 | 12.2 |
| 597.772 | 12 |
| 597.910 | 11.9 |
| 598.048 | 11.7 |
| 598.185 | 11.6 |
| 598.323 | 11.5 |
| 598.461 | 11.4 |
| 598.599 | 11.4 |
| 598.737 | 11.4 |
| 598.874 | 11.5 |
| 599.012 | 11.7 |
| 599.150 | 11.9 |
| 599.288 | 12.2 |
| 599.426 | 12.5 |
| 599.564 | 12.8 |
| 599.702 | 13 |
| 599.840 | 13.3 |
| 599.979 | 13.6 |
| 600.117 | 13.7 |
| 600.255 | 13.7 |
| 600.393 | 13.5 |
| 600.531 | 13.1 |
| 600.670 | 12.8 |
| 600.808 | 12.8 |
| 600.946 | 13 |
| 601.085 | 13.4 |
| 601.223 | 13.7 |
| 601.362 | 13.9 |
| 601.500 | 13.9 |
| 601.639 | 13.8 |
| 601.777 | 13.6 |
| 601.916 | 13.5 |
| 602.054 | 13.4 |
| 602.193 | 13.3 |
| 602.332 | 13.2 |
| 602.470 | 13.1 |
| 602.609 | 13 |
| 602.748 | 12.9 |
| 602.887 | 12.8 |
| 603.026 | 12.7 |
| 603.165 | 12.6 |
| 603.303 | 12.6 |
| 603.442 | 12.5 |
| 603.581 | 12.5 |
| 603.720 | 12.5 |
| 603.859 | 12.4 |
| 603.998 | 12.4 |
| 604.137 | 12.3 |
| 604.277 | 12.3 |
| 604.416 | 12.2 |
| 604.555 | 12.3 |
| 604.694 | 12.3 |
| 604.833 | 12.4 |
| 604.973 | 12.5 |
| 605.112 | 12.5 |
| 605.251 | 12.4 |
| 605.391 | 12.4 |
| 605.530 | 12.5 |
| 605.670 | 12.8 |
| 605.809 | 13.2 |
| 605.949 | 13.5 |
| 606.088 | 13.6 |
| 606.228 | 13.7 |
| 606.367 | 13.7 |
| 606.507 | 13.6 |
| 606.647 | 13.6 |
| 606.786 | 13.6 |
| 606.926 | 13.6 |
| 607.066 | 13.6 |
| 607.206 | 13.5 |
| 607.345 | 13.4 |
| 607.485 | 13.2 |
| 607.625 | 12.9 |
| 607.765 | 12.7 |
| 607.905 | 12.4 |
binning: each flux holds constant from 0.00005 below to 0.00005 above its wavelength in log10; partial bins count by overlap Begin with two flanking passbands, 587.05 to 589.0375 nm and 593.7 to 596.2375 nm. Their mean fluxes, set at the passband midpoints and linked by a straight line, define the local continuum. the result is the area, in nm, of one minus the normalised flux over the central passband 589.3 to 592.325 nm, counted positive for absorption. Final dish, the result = 0.13 nm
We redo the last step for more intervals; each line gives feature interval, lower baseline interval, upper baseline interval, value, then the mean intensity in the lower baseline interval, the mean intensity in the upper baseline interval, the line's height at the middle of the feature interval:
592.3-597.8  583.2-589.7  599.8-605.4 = 0.03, 12.4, 12.9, 12.7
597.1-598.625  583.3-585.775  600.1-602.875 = 0.14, 12.7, 13.3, 13.2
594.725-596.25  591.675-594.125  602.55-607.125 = -0.03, 12.3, 12.8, 12.4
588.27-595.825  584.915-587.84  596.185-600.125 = 0.45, 13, 12.4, 12.7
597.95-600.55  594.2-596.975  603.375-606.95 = 0.09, 12.8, 12.8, 12.8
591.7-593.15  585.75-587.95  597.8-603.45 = 0.11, 12.9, 12.8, 12.9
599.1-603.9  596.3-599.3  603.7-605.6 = -0.30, 12.2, 12.4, 12.3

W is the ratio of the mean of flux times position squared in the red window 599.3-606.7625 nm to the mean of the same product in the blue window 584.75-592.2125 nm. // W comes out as 1.1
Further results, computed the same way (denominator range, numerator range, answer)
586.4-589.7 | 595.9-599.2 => 1.08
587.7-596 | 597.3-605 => 1.10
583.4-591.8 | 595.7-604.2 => 1.10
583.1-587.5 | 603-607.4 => 1.06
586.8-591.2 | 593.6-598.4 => 1.12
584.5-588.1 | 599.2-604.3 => 1.07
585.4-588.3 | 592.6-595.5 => 1.01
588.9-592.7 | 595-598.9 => 1.10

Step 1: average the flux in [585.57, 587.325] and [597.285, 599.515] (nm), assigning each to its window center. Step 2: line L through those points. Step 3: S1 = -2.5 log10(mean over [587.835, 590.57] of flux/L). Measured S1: 0.18 mag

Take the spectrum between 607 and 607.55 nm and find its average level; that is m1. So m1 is 13.4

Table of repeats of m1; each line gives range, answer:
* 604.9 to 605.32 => 12.5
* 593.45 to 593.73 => 12.7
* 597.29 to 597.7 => 12.5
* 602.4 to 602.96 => 12.9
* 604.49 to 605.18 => 12.4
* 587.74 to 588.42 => 11.5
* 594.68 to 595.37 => 12.5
